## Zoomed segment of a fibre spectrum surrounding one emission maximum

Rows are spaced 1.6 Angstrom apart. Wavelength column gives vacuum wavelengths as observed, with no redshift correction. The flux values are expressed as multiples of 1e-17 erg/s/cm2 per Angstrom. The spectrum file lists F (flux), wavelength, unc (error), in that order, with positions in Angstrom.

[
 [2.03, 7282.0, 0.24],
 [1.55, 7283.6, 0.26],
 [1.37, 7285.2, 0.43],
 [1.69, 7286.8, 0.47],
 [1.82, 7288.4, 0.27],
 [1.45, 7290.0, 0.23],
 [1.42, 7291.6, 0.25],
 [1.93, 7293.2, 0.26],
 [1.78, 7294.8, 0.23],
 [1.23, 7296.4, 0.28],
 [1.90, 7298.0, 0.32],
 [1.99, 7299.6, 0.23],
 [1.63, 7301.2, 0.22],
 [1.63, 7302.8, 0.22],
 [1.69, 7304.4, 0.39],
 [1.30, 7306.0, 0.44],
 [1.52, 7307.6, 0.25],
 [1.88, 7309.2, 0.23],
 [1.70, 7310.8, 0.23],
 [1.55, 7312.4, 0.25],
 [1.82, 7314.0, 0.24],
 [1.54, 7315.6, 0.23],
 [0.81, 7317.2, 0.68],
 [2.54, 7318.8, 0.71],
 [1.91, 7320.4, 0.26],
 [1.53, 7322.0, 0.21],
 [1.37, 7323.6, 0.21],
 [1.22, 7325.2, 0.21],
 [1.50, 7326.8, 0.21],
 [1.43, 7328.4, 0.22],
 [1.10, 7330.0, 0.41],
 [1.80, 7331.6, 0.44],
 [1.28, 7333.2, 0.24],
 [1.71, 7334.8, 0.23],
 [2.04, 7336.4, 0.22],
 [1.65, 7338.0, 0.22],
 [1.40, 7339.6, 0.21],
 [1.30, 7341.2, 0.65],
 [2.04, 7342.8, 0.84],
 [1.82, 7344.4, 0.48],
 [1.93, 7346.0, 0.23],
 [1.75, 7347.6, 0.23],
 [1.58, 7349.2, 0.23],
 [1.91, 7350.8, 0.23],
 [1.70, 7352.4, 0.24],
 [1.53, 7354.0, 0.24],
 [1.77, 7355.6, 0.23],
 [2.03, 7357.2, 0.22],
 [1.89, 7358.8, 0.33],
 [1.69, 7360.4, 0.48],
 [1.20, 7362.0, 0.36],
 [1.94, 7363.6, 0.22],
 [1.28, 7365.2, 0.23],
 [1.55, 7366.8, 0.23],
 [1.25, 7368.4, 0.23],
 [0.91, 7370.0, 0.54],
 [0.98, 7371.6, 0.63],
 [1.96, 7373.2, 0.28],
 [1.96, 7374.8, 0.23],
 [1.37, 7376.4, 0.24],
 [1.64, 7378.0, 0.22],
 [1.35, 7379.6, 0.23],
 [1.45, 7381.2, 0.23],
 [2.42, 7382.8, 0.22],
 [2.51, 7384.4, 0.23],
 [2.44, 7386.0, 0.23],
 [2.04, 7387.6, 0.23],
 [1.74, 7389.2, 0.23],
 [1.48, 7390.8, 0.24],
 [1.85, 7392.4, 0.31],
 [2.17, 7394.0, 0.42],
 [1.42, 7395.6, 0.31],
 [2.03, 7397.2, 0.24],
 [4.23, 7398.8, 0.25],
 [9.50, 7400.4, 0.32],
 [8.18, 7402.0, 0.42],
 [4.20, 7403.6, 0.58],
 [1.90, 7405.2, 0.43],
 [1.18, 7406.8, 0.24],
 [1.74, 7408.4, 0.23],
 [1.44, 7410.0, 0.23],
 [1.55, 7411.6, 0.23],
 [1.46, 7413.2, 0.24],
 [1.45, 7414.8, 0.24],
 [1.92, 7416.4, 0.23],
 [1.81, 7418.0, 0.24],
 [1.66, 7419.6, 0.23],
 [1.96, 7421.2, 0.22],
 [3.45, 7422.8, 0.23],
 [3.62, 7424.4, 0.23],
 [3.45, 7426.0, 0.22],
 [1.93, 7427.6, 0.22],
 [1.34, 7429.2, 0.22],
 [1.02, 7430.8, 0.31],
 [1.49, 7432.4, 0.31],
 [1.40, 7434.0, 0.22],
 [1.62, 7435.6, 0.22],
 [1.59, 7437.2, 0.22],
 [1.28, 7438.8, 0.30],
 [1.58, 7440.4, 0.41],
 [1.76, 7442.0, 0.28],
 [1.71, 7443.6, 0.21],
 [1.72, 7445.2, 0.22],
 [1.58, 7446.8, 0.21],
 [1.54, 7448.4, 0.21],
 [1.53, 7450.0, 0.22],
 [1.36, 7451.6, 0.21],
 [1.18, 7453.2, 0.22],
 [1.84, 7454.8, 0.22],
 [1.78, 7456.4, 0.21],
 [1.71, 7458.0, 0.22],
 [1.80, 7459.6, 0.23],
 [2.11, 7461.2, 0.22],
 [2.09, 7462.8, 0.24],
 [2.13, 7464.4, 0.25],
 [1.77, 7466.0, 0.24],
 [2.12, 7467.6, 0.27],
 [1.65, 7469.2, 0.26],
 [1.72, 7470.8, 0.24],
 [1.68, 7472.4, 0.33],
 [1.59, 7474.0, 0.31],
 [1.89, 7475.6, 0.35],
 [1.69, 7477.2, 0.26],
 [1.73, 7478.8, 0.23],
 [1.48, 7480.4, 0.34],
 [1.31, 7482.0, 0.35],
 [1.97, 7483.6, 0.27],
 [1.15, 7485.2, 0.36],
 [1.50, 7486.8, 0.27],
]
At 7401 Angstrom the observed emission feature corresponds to H-alpha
